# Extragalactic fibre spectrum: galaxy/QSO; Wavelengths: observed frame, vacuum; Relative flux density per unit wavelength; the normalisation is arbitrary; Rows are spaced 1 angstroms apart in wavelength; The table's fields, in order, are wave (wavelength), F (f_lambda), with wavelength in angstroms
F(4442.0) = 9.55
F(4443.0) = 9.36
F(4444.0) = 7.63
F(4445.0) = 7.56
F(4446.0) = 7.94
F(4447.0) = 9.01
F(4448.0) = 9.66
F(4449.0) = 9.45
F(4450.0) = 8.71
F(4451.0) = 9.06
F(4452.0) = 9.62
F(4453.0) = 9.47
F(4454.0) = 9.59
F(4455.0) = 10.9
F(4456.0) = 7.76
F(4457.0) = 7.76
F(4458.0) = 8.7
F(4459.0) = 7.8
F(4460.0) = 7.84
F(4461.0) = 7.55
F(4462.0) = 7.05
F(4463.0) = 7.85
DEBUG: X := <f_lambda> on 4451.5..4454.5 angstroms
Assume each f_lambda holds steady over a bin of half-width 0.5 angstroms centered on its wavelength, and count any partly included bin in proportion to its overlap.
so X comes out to 9.56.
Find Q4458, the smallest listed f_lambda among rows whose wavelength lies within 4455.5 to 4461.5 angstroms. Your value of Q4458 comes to 7.55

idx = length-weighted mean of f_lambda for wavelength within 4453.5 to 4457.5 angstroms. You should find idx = 9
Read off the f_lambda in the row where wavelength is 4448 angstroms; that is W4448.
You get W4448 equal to 9.66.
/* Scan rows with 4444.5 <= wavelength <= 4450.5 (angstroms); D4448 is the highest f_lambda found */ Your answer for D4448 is 9.66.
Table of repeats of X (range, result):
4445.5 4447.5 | 8.47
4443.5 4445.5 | 7.59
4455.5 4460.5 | 7.97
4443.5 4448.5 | 8.36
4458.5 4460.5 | 7.82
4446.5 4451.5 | 9.18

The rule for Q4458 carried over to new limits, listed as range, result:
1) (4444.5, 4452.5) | 7.56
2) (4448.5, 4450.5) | 8.71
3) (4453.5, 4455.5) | 9.59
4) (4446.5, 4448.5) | 9.01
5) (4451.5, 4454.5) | 9.47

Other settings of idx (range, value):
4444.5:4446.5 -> 7.75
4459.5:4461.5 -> 7.7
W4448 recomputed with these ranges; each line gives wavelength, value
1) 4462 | 7.05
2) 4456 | 7.76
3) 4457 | 7.76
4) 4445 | 7.56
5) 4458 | 8.7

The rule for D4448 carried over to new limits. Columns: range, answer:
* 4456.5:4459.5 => 8.7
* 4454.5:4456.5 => 10.9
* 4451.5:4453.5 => 9.62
